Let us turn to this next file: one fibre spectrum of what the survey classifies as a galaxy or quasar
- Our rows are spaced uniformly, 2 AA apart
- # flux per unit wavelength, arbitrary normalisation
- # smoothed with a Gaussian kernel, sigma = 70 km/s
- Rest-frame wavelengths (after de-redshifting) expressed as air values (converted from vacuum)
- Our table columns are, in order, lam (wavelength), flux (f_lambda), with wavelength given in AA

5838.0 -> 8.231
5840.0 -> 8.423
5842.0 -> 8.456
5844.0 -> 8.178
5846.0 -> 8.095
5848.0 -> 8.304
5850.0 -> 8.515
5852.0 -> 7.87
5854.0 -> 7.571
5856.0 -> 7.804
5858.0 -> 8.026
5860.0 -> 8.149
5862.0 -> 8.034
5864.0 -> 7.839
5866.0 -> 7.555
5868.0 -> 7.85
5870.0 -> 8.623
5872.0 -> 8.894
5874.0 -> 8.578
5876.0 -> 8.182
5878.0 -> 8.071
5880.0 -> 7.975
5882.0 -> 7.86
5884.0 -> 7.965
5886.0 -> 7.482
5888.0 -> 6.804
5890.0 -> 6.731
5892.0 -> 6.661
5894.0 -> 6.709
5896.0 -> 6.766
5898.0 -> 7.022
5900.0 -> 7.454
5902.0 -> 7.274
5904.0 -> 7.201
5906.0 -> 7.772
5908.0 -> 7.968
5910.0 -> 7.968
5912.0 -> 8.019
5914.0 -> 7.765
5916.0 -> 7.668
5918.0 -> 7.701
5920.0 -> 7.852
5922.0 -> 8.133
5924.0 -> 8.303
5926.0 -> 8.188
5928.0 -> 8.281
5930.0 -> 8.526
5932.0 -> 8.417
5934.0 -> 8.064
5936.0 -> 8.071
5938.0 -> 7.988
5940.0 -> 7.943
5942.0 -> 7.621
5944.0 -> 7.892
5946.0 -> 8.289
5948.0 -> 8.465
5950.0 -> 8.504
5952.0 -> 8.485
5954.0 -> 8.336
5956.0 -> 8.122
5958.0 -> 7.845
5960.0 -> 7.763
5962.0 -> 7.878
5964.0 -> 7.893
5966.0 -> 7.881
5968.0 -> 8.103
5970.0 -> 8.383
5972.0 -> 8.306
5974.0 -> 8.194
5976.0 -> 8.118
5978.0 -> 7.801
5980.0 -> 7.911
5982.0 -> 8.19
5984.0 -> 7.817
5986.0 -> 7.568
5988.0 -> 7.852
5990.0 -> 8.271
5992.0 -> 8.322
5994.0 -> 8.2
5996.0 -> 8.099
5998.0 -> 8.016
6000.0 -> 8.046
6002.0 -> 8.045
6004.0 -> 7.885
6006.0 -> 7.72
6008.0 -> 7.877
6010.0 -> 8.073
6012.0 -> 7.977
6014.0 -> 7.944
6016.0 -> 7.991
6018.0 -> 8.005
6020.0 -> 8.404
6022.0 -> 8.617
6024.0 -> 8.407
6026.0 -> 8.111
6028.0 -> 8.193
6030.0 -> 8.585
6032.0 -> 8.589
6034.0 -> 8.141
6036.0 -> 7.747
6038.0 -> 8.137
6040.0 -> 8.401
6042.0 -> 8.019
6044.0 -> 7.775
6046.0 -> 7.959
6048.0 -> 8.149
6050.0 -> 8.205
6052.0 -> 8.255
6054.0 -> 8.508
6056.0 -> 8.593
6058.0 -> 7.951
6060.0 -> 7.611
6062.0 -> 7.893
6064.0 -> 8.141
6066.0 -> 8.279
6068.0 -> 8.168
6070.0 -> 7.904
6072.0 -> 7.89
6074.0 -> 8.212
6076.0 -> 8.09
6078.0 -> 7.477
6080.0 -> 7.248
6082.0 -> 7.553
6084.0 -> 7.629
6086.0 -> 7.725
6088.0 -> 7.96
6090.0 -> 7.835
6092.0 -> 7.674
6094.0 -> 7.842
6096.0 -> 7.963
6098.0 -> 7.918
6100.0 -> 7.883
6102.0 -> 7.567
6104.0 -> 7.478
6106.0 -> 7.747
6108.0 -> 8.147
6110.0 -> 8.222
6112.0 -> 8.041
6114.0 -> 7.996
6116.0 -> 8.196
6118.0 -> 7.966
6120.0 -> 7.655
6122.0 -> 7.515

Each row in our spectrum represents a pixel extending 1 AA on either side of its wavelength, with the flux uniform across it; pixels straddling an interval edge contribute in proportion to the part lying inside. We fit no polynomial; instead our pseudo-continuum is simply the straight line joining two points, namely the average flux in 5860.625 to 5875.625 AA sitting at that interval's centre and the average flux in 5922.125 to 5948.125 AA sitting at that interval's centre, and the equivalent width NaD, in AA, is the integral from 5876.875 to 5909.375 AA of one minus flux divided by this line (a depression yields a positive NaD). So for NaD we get 3.22 AA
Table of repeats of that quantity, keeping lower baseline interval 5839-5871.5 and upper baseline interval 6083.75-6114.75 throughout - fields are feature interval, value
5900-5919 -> 0.8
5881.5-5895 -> 1.5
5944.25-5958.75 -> -0.5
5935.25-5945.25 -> 0.1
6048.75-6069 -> -0.7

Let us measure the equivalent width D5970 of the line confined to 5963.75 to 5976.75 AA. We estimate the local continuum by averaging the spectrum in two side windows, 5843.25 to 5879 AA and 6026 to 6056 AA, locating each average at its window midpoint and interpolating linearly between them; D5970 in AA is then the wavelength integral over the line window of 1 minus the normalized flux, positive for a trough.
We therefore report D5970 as 0.0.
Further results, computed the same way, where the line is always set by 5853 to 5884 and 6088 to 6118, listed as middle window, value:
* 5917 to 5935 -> -0.31 AA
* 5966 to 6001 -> -0.36 AA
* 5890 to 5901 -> 1.56 AA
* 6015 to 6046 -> -0.98 AA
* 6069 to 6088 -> 0.38 AA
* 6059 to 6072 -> -0.11 AA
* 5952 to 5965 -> -0.02 AA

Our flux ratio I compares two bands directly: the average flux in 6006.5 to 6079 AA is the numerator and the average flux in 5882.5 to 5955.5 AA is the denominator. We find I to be 1.04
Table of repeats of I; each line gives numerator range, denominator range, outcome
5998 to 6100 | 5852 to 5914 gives 1.04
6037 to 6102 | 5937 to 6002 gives 0.99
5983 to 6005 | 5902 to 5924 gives 1.03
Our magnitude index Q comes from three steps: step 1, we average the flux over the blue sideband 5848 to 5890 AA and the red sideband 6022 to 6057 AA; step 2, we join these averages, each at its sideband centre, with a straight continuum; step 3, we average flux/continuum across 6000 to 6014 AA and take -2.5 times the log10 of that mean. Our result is 0.033 mag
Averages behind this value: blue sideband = 7.96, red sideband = 8.23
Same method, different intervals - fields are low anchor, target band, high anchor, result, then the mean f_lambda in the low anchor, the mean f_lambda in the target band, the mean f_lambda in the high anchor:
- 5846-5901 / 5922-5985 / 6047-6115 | -0.040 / 7.76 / 8.12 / 7.93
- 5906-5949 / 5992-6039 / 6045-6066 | -0.003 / 8.05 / 8.13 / 8.13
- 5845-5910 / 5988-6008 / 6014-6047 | 0.006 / 7.74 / 8.05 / 8.19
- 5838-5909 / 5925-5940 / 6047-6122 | -0.050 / 7.8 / 8.2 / 7.93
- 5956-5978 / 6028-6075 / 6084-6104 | -0.036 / 8.03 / 8.14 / 7.79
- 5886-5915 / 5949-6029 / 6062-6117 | -0.070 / 7.3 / 8.08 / 7.88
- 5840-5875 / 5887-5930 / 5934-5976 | 0.078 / 8.15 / 7.56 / 8.1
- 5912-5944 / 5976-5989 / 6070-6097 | 0.009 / 8.03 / 7.88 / 7.78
